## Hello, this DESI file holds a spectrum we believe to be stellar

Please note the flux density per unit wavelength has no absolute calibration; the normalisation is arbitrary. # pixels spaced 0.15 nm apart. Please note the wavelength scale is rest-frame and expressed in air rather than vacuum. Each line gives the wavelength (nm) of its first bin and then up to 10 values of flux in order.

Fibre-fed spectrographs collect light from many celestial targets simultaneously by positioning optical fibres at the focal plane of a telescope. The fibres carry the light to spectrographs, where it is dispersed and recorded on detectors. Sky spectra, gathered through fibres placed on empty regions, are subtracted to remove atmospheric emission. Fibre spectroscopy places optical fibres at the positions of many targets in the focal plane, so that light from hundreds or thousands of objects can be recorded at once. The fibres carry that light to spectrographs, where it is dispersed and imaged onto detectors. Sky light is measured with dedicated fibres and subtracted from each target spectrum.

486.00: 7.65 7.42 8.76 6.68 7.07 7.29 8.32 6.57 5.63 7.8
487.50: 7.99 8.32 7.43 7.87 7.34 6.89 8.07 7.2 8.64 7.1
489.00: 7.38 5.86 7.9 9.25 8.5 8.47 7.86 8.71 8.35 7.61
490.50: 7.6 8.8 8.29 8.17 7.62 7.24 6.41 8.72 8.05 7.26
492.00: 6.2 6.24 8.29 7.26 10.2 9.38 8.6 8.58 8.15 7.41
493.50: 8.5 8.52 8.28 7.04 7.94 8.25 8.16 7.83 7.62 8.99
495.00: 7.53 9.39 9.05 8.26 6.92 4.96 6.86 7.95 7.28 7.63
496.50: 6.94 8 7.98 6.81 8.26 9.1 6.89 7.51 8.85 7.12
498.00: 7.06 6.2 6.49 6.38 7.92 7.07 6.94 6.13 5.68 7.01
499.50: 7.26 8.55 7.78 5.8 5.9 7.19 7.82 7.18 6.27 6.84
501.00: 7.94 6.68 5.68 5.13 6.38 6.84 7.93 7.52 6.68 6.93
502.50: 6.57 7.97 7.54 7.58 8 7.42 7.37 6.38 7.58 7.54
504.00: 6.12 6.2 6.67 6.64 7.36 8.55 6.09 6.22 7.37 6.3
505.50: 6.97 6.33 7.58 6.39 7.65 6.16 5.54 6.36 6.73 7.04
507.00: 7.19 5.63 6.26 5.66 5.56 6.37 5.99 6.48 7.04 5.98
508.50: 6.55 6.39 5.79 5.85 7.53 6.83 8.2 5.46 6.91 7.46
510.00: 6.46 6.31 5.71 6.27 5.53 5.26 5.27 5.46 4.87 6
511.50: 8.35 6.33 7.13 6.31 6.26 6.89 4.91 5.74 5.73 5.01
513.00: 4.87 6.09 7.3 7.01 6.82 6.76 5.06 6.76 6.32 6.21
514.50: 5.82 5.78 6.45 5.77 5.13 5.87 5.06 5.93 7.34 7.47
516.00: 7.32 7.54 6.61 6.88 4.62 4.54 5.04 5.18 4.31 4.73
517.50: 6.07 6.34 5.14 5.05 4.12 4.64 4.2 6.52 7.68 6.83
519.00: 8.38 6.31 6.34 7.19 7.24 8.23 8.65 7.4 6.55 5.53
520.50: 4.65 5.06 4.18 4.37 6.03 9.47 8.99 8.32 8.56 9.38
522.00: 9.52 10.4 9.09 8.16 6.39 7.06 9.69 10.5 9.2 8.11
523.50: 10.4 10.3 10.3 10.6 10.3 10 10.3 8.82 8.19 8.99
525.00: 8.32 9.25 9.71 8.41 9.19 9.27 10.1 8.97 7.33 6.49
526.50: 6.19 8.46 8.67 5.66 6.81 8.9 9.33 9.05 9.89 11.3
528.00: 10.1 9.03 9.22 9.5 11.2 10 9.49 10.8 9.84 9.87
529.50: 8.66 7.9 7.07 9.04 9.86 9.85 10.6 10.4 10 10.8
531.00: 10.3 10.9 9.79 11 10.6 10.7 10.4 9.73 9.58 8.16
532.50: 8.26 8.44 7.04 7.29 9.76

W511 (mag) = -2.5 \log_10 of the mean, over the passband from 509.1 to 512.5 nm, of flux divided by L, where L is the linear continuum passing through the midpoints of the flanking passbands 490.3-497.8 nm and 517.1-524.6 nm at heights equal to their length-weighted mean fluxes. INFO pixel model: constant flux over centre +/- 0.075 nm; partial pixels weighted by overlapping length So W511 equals 0.21 mag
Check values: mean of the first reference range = 7.87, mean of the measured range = 6.3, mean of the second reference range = 7.5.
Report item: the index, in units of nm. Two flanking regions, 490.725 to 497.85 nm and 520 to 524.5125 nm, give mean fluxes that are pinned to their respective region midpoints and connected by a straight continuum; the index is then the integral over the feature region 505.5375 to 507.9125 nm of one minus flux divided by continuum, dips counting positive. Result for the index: 0.48 nm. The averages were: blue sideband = 7.85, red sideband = 8.3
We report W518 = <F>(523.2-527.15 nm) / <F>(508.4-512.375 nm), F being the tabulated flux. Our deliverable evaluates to 1.4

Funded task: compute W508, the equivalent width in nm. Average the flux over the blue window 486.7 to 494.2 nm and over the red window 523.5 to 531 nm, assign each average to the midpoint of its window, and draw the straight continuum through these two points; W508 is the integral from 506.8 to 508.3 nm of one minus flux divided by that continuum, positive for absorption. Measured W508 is 0.39 nm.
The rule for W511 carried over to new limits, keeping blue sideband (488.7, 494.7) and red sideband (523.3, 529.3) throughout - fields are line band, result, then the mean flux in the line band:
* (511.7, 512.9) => 0.40 mag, 6.03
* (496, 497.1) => 0.08 mag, 7.55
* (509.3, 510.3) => 0.27 mag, 6.72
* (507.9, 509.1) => 0.32 mag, 6.35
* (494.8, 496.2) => 0.05 mag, 7.72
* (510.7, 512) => 0.38 mag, 6.12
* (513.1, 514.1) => 0.31 mag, 6.55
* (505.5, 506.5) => 0.26 mag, 6.63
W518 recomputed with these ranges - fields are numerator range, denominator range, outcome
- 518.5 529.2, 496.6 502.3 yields 1.20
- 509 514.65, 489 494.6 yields 0.78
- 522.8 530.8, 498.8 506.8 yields 1.34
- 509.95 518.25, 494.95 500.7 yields 0.81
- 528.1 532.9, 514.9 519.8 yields 1.59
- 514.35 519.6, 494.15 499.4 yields 0.80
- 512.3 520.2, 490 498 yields 0.78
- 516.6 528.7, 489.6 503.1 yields 1.04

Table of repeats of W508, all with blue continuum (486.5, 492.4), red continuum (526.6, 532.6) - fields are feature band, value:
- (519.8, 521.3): 0.48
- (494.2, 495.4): -0.07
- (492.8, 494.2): -0.05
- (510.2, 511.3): 0.40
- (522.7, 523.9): -0.04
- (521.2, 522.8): 0.08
